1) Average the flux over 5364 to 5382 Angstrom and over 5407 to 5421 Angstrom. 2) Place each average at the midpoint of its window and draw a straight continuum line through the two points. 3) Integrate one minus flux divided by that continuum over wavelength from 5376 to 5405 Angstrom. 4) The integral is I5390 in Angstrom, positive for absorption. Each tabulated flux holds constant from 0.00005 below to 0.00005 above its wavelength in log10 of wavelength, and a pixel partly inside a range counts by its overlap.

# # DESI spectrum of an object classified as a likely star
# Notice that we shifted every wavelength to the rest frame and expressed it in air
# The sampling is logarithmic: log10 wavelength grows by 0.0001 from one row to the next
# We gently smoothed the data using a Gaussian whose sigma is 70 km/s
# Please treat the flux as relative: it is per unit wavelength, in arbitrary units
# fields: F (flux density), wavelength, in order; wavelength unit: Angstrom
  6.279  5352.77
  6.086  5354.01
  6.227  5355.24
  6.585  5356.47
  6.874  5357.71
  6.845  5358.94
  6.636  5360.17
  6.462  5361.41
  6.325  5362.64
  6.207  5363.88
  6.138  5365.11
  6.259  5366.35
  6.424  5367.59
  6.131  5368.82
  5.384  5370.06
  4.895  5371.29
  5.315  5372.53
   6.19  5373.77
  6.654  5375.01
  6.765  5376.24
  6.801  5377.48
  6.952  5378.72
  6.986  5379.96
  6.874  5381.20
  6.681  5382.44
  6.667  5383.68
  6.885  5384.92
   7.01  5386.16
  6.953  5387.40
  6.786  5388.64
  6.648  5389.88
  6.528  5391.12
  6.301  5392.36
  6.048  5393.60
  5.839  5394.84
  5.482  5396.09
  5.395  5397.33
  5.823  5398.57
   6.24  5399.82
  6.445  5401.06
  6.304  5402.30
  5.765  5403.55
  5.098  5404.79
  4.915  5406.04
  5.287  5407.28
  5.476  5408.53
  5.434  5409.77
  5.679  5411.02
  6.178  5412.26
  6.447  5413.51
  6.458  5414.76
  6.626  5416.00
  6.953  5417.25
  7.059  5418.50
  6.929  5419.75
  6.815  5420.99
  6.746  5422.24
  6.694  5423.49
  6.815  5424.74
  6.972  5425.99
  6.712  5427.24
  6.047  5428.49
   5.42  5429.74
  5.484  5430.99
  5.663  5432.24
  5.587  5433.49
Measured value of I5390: -0.6 Angstrom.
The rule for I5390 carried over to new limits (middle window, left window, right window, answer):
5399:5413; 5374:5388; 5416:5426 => 2.3 Angstrom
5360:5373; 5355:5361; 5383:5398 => 1.1 Angstrom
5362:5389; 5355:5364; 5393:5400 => -1.0 Angstrom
